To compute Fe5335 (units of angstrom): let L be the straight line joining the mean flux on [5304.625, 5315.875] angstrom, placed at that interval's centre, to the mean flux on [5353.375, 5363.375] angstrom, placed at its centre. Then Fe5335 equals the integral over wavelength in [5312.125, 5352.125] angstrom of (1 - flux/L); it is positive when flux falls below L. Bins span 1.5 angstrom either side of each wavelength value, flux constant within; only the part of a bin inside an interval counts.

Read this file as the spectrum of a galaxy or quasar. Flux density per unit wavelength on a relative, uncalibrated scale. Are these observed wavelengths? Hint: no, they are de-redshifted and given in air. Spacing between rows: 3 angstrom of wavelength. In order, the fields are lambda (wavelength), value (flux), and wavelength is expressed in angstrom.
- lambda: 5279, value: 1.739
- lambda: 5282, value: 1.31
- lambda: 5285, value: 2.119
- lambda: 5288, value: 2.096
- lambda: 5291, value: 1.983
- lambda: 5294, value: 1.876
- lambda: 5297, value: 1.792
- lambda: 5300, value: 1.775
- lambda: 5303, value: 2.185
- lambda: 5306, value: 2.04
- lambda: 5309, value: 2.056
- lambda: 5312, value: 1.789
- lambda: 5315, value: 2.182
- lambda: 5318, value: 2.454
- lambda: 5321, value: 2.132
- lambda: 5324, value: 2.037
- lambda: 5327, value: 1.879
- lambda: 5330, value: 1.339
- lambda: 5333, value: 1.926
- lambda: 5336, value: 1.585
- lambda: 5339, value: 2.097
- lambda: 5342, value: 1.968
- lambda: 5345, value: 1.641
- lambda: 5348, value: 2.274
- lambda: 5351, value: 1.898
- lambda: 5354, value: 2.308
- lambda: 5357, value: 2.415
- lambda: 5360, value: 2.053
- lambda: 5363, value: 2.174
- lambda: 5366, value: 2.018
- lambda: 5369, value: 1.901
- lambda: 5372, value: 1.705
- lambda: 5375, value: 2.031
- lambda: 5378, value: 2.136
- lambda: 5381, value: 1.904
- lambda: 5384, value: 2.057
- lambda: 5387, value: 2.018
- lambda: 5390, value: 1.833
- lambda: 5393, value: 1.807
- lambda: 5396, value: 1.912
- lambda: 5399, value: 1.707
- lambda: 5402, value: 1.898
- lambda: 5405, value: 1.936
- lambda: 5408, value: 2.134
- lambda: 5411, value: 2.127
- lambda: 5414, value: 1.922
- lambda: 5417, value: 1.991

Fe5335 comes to 3.0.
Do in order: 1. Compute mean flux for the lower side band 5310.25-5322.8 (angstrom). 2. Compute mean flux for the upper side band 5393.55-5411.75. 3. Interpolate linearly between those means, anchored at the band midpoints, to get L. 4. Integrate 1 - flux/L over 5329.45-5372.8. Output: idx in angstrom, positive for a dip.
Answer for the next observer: 1.8 angstrom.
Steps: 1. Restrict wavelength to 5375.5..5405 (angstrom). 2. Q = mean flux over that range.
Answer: 1.92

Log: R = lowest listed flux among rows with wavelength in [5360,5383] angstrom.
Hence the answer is 1.705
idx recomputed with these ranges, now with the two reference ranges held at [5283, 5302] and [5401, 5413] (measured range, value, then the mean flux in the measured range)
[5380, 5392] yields 0.3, 1.95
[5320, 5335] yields 0.9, 1.84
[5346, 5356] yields -0.9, 2.15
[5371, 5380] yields 0.1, 1.97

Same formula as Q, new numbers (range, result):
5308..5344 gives 1.95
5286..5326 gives 2.03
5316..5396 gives 1.98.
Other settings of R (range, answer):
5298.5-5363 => 1.339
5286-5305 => 1.775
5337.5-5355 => 1.641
